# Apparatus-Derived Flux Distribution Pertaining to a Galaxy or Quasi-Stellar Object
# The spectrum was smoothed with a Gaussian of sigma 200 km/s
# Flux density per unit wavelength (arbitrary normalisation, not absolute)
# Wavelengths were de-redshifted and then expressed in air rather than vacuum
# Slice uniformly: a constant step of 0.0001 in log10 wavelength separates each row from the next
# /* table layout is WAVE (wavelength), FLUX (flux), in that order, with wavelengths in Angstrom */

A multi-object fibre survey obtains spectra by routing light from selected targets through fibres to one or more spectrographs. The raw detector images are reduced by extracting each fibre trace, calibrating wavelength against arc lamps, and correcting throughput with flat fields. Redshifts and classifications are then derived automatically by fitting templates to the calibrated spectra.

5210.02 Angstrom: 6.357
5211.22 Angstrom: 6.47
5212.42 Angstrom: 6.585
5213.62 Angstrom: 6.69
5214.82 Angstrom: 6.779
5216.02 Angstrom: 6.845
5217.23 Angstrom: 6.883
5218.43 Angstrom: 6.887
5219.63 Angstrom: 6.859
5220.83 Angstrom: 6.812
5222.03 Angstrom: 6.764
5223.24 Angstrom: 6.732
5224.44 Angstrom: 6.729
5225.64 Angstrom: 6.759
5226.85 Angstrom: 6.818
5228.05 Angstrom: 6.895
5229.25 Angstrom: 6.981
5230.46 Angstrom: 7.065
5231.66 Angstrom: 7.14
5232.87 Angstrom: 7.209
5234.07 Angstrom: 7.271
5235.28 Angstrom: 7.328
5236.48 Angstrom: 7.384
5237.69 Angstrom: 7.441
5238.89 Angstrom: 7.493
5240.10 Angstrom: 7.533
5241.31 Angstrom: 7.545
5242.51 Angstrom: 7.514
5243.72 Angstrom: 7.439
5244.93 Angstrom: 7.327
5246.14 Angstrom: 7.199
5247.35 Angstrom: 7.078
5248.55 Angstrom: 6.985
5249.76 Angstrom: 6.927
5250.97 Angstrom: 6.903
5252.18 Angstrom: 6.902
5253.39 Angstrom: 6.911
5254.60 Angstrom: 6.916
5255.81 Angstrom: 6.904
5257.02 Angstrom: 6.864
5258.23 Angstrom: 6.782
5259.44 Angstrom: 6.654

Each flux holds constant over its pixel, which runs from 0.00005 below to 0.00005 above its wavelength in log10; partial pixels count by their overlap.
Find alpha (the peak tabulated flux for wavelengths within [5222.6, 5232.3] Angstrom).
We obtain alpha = 7.14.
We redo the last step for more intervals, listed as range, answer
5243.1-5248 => 7.439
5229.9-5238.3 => 7.441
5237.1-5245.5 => 7.545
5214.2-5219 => 6.887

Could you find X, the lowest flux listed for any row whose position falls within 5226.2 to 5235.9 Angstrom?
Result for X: 6.818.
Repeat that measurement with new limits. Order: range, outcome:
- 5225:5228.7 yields 6.759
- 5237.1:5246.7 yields 7.199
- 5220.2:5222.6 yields 6.764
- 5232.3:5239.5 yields 7.209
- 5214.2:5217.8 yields 6.779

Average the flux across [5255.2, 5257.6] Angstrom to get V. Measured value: 6.89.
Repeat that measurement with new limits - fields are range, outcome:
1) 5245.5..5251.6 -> 7.02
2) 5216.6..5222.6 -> 6.84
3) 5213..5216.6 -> 6.77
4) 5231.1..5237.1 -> 7.26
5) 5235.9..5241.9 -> 7.47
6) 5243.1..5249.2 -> 7.2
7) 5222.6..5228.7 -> 6.79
